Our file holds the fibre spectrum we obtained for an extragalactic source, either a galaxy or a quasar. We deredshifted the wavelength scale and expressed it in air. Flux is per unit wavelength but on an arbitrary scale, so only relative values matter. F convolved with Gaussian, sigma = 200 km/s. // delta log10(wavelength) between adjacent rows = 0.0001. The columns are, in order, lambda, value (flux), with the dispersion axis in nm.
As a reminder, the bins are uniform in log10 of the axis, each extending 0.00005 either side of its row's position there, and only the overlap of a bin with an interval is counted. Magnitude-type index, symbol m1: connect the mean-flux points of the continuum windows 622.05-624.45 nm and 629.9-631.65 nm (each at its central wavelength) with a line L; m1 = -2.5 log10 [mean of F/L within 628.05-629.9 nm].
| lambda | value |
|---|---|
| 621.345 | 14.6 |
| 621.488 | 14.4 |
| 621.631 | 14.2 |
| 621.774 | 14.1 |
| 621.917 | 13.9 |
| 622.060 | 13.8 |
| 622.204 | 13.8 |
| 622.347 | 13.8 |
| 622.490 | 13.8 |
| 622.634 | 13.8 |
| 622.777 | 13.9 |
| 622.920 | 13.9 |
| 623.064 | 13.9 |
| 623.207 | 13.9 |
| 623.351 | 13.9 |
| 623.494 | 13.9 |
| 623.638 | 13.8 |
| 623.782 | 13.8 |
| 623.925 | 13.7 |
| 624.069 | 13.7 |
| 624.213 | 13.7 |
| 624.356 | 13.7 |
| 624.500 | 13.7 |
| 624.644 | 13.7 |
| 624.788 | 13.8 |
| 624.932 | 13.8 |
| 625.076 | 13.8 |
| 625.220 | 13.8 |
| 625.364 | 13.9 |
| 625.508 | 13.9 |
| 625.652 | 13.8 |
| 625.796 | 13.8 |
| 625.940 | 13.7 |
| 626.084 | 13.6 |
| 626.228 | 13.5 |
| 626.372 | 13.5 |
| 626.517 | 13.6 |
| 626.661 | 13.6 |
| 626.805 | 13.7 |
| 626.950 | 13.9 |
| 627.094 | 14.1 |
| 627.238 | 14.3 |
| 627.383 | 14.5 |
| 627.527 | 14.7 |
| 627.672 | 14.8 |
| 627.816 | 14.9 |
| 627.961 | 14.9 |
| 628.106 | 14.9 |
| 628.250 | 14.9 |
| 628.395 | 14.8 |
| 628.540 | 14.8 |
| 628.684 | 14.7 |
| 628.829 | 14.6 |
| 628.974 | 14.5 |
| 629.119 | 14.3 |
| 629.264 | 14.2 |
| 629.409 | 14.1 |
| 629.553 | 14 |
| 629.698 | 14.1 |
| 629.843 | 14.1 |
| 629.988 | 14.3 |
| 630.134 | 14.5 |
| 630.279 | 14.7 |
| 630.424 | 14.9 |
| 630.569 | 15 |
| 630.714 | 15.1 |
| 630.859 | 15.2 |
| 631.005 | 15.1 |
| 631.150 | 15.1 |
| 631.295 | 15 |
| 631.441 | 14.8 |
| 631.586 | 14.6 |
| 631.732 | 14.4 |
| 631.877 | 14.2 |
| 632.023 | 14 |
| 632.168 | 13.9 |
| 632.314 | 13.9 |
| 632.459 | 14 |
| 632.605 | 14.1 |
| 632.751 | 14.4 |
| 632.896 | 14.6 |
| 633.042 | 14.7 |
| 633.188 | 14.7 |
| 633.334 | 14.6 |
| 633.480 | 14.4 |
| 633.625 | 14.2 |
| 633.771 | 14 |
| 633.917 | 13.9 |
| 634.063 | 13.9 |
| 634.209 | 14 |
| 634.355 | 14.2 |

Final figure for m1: 0.010 mag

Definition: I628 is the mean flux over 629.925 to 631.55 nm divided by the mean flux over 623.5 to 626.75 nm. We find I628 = 1.08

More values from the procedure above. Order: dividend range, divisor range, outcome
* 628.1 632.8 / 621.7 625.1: 1.05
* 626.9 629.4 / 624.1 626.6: 1.06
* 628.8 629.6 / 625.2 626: 1.03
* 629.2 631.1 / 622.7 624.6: 1.06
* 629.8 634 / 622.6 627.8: 1.04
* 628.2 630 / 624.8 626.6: 1.05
